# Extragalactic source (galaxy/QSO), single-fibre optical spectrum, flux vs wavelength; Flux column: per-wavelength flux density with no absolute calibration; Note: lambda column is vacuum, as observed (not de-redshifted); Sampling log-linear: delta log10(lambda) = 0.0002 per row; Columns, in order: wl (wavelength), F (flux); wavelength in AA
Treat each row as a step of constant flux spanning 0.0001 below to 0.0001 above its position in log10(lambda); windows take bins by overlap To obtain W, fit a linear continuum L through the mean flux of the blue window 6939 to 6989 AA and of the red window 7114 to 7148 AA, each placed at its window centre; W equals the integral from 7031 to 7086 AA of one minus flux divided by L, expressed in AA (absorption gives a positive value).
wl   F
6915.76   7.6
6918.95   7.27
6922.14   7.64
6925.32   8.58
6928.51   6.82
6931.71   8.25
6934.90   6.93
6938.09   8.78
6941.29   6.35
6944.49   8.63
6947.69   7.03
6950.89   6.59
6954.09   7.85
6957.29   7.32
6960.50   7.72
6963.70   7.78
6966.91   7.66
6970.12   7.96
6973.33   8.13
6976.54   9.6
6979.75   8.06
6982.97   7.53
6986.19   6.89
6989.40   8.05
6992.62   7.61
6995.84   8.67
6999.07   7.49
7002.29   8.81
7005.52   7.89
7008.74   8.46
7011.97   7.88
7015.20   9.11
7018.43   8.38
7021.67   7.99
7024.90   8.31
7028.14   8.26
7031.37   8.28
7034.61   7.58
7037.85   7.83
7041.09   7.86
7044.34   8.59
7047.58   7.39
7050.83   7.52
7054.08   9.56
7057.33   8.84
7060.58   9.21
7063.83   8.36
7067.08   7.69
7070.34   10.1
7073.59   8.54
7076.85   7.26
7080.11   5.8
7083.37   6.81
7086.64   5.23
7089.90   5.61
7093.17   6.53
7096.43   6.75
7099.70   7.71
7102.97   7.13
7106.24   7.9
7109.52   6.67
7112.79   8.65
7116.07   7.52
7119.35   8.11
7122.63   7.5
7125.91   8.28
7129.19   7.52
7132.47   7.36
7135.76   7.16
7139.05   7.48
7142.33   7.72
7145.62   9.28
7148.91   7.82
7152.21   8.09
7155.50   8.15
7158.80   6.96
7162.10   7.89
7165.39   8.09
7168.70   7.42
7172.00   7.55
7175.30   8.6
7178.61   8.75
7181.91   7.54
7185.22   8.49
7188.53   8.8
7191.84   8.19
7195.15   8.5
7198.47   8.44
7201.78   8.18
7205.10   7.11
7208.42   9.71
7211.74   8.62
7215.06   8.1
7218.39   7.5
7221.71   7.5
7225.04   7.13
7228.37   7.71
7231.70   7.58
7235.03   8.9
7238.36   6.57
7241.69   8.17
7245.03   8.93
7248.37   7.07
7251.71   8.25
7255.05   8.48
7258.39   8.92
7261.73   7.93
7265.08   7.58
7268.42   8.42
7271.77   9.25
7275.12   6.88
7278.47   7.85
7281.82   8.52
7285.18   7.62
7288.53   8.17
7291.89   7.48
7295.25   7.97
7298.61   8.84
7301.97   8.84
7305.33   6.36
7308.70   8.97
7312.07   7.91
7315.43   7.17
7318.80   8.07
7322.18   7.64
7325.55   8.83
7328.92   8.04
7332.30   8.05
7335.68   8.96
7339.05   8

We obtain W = -1.8 AA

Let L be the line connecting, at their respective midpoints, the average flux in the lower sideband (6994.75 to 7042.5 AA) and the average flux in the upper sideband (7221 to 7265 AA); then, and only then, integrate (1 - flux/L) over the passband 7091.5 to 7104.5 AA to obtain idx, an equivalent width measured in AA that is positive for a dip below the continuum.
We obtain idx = 1.7 AA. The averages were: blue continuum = 8.18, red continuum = 7.93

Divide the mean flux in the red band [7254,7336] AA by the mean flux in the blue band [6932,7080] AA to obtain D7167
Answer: 1.01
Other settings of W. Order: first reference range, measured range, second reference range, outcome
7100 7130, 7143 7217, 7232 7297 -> -3.2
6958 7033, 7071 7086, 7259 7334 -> 1.7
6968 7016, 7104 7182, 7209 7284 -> 2.2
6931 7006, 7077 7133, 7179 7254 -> 5.8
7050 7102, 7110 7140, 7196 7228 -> 0.2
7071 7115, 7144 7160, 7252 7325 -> -1.6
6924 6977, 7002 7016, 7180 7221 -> -0.9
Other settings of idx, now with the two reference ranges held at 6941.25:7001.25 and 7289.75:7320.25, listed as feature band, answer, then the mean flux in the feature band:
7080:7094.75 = 3.44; 6.01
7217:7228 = 0.70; 7.41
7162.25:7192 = -0.96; 8.15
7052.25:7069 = -1.95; 8.74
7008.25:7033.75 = -1.63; 8.31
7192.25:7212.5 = -1.28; 8.4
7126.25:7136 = 0.46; 7.5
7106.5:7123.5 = 0.31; 7.71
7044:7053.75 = -0.18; 7.96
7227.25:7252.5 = 0.11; 7.89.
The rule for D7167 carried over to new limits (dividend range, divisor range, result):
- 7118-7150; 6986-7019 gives 0.96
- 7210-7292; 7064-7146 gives 1.07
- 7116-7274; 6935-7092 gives 1.02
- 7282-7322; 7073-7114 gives 1.15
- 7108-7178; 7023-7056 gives 0.96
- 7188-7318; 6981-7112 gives 1.03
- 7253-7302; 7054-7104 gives 1.09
